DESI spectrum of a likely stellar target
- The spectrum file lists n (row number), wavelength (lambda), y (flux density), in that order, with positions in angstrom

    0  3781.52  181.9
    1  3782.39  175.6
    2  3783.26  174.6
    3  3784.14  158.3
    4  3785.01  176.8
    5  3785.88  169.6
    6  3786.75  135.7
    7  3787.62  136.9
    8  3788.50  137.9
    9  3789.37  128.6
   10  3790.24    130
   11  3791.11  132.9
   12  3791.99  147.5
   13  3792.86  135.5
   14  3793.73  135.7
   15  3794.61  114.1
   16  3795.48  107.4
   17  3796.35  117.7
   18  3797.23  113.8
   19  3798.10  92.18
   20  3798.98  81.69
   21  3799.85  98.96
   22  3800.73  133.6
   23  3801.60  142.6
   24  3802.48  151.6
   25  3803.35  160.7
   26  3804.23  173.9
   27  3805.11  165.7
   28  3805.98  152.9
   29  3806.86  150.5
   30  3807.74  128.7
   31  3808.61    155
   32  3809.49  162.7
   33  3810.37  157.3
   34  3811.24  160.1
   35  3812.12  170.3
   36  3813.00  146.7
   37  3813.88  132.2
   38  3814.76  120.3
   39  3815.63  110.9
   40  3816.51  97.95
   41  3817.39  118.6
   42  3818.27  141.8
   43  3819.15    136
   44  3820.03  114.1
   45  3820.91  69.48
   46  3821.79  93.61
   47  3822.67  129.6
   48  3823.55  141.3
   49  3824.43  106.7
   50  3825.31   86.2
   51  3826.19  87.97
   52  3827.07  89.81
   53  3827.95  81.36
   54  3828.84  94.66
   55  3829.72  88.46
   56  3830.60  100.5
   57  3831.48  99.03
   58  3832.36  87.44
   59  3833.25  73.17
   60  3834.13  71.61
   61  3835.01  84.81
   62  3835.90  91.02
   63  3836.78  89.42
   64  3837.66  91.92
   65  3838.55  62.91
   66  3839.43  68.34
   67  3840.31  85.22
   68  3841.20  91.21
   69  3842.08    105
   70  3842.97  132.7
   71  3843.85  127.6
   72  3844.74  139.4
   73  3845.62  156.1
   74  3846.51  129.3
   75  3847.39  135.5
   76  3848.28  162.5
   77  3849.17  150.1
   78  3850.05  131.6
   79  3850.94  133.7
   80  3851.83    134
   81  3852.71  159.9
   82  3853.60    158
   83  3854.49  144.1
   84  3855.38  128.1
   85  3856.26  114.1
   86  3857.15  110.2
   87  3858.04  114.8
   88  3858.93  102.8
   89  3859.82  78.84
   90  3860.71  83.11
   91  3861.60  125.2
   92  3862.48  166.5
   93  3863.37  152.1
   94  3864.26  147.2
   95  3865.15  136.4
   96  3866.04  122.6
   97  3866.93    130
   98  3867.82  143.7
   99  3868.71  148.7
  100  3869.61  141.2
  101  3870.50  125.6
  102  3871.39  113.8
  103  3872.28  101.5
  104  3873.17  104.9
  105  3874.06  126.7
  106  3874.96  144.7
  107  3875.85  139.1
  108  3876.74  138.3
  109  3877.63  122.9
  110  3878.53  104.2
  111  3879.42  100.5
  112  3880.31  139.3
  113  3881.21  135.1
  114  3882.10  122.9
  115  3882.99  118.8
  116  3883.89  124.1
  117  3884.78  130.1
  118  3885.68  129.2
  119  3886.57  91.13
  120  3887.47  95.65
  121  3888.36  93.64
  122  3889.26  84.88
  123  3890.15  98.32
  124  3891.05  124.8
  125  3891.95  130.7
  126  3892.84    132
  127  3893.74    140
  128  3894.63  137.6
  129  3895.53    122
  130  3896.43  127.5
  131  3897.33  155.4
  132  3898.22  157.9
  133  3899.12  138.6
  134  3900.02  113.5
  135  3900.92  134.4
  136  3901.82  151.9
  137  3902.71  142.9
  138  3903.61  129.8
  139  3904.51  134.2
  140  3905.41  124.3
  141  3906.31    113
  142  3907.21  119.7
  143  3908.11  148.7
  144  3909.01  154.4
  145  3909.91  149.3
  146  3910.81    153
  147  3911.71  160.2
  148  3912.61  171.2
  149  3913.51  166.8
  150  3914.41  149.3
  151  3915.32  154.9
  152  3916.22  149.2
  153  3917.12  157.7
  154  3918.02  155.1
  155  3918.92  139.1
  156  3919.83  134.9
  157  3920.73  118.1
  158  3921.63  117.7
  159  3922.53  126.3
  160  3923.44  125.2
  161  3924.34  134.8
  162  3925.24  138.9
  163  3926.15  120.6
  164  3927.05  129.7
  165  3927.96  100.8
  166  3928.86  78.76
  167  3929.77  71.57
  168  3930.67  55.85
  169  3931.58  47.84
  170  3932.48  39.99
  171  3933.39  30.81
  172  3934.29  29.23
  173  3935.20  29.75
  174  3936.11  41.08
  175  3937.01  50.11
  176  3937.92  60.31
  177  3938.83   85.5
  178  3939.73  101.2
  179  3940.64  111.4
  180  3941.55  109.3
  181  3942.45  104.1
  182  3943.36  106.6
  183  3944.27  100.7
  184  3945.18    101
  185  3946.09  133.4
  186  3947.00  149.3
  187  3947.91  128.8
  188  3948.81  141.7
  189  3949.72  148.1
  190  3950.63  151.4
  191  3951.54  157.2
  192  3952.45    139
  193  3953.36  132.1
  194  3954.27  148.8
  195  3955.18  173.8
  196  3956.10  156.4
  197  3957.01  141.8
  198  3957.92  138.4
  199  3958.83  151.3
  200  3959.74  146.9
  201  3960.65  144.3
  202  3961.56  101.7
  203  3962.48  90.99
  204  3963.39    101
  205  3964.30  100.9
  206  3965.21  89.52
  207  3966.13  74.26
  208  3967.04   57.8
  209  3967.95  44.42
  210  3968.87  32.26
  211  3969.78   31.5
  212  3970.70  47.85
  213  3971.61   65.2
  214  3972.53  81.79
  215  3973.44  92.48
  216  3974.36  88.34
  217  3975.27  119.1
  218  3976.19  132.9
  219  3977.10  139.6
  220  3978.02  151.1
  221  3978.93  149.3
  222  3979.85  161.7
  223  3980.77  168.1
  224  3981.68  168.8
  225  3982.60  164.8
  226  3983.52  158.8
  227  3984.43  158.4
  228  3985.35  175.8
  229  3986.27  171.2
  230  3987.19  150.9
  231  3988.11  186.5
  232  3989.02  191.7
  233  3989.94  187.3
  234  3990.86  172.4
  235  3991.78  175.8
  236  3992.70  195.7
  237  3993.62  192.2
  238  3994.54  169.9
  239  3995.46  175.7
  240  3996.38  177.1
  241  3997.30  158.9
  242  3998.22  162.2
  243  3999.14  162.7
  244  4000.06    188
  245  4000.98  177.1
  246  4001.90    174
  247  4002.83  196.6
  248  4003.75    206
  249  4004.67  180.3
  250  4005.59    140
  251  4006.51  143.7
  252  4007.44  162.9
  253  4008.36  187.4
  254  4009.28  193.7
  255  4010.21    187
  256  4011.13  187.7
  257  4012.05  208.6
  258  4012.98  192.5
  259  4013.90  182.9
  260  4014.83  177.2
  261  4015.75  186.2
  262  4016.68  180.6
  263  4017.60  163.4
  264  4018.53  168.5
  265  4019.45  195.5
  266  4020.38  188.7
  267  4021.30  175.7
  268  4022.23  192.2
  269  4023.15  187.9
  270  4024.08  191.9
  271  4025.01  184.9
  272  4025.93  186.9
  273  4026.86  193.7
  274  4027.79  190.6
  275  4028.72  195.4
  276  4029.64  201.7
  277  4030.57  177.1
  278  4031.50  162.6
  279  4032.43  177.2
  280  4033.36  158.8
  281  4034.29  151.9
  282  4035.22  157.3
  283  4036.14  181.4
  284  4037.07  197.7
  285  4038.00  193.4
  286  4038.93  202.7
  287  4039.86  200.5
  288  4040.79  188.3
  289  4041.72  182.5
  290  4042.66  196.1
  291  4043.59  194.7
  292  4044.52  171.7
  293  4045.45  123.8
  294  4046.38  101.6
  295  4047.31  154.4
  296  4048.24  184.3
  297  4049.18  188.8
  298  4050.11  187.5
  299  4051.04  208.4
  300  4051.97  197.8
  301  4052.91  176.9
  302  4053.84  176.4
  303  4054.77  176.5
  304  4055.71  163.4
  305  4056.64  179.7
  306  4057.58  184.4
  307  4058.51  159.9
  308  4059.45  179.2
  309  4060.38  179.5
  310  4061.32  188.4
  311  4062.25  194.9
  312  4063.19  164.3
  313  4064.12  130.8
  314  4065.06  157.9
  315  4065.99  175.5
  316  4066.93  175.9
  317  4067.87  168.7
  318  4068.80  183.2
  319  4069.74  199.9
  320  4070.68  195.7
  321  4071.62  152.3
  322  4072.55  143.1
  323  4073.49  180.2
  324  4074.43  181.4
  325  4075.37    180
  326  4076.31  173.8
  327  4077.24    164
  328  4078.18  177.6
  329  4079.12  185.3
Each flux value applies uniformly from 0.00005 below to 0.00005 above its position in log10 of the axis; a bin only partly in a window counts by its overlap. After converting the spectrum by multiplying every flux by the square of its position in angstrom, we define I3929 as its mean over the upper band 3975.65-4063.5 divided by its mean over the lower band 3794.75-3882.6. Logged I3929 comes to 1.60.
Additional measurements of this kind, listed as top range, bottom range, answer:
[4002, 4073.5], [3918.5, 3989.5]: 1.63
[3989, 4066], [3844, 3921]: 1.46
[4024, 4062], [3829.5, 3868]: 1.69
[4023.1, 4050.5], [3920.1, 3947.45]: 2.05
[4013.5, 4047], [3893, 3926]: 1.36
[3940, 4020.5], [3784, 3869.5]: 1.28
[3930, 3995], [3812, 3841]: 1.26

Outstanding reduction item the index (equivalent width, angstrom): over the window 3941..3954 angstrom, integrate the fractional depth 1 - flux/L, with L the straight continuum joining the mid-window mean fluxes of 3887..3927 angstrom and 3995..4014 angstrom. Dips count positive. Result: 2.04 angstrom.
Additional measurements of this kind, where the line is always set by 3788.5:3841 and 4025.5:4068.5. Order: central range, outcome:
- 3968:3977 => 4.6 angstrom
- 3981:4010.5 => -2.0 angstrom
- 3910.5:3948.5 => 9.7 angstrom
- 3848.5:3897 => 2.3 angstrom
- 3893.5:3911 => 0.3 angstrom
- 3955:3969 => 4.1 angstrom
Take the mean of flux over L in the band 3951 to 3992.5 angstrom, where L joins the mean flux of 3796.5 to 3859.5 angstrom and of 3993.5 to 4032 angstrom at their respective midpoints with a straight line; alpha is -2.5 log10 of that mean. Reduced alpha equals 0.280 mag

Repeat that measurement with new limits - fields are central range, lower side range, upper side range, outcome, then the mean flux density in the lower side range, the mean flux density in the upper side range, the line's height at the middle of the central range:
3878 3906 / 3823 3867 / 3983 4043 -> 0.07 mag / 114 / 180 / 132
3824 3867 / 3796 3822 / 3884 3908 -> 0.14 mag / 132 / 125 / 129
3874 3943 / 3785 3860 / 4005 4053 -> 0.23 mag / 122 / 180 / 146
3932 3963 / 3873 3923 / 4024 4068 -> 0.31 mag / 132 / 177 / 147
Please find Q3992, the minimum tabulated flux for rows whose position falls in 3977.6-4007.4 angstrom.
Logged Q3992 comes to 140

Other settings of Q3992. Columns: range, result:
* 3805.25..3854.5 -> 62.91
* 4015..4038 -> 151.9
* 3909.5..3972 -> 29.23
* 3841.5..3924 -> 78.84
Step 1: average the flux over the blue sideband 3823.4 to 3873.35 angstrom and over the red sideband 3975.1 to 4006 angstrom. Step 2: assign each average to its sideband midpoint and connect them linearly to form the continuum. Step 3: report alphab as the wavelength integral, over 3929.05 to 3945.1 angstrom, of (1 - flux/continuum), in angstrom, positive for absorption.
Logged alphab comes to 8.53 angstrom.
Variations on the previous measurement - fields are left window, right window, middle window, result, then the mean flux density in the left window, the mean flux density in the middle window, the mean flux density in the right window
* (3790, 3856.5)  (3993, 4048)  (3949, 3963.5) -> 1.8 angstrom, 121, 140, 179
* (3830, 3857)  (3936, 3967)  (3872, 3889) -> -0.5 angstrom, 114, 119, 118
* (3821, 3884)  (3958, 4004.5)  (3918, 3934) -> 3.5 angstrom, 117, 101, 140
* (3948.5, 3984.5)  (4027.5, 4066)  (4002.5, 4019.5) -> -3.3 angstrom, 121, 181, 177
